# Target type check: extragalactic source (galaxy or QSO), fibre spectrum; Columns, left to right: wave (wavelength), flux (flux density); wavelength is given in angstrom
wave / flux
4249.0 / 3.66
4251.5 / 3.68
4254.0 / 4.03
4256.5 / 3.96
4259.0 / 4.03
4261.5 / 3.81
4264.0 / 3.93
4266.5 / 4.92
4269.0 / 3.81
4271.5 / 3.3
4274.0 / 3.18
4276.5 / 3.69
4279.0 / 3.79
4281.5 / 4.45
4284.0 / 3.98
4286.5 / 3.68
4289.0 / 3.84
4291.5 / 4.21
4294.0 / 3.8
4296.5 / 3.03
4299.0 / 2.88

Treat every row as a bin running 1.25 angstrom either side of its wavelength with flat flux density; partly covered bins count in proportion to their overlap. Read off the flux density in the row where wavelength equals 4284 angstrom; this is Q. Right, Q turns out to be 3.98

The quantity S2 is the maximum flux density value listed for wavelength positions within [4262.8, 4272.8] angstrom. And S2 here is 4.92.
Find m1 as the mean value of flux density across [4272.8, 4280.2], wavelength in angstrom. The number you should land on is 3.55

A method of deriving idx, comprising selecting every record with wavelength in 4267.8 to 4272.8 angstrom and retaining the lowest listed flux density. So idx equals 3.3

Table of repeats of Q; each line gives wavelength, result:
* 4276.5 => 3.69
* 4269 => 3.81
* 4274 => 3.18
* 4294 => 3.8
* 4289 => 3.84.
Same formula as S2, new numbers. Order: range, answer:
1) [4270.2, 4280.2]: 3.79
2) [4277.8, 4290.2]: 4.45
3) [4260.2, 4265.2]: 3.93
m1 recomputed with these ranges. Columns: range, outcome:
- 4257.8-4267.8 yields 4.17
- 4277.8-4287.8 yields 3.98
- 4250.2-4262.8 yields 3.9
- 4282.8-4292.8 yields 3.93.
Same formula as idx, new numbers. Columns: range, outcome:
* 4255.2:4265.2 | 3.81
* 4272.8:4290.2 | 3.18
